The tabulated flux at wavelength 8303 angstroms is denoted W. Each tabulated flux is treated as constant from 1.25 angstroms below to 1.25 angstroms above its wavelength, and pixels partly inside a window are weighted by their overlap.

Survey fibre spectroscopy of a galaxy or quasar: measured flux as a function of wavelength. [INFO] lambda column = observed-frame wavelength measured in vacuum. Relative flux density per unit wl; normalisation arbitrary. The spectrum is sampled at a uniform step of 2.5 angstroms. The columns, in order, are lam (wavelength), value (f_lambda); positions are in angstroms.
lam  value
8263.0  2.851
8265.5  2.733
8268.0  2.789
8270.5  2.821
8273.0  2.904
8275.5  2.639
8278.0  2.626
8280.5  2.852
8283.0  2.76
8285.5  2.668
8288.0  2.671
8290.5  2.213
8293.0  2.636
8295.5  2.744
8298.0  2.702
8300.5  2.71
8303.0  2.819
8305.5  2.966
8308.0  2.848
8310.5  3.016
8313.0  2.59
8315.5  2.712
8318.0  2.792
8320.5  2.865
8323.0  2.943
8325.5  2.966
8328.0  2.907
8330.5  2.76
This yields 2.819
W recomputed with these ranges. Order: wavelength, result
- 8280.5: 2.852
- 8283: 2.76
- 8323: 2.943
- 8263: 2.851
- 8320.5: 2.865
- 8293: 2.636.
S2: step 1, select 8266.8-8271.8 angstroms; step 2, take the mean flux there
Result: 2.81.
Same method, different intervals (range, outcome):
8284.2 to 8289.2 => 2.67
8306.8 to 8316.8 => 2.79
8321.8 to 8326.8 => 2.95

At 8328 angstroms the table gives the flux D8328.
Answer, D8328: 2.907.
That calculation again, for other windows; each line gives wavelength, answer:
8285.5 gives 2.668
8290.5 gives 2.213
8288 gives 2.671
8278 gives 2.626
